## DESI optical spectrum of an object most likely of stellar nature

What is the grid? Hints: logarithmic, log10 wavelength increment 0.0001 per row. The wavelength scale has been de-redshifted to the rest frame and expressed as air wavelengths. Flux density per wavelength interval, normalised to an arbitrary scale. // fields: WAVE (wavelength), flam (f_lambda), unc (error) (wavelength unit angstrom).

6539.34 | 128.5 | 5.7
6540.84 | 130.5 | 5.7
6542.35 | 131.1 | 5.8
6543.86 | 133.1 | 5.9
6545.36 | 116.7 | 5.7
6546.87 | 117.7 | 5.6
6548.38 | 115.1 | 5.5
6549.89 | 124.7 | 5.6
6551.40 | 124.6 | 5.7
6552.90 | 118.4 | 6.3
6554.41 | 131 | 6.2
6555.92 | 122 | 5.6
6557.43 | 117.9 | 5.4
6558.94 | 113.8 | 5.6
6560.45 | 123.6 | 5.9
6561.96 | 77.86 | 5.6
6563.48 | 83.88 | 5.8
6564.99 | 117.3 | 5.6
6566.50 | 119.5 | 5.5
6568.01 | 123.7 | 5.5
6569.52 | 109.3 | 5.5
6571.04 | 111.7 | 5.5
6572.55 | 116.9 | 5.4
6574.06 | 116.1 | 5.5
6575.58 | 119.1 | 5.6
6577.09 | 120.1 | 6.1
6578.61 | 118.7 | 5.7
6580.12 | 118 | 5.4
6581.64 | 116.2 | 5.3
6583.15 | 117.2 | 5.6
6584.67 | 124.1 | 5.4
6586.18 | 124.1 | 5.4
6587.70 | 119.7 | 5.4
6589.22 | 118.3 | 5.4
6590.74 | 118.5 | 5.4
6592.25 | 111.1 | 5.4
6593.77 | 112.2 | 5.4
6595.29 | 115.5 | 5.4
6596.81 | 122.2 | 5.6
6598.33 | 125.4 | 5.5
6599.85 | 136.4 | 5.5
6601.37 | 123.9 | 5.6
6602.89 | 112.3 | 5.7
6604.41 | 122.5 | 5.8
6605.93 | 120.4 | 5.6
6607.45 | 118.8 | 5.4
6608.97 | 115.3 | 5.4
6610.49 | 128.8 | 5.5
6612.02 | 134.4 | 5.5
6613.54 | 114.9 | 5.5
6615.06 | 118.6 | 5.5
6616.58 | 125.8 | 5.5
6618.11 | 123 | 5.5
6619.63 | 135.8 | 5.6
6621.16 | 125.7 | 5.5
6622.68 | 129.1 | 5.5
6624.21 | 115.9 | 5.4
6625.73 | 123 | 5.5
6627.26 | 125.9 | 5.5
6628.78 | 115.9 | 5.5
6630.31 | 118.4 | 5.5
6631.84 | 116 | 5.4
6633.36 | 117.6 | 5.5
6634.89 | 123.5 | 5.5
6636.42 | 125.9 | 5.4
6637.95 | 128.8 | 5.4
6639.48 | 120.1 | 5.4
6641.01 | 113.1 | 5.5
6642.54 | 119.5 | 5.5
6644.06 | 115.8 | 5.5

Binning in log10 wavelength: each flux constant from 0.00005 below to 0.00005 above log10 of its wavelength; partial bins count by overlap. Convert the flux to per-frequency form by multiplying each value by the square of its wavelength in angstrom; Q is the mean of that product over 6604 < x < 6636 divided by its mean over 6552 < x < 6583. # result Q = 1.1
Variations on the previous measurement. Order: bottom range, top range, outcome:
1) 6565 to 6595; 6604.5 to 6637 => 1.05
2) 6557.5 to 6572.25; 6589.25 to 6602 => 1.11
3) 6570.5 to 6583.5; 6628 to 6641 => 1.04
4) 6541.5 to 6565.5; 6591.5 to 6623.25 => 1.07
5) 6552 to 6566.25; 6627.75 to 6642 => 1.09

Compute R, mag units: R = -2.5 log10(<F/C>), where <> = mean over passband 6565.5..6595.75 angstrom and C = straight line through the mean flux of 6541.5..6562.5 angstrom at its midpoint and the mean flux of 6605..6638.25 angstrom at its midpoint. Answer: 0.030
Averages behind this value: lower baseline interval 120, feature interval 118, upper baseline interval 123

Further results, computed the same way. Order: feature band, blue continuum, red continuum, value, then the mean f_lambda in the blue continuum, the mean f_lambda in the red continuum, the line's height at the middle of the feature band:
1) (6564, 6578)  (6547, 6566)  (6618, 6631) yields 0.00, 114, 124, 116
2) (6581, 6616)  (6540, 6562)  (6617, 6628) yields 0.03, 121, 125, 124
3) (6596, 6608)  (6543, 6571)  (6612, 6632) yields -0.02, 116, 123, 121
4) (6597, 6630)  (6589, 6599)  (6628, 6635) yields -0.05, 117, 118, 118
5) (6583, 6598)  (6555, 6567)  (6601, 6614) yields -0.01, 110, 121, 117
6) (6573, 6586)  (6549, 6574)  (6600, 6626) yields -0.01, 115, 123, 118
